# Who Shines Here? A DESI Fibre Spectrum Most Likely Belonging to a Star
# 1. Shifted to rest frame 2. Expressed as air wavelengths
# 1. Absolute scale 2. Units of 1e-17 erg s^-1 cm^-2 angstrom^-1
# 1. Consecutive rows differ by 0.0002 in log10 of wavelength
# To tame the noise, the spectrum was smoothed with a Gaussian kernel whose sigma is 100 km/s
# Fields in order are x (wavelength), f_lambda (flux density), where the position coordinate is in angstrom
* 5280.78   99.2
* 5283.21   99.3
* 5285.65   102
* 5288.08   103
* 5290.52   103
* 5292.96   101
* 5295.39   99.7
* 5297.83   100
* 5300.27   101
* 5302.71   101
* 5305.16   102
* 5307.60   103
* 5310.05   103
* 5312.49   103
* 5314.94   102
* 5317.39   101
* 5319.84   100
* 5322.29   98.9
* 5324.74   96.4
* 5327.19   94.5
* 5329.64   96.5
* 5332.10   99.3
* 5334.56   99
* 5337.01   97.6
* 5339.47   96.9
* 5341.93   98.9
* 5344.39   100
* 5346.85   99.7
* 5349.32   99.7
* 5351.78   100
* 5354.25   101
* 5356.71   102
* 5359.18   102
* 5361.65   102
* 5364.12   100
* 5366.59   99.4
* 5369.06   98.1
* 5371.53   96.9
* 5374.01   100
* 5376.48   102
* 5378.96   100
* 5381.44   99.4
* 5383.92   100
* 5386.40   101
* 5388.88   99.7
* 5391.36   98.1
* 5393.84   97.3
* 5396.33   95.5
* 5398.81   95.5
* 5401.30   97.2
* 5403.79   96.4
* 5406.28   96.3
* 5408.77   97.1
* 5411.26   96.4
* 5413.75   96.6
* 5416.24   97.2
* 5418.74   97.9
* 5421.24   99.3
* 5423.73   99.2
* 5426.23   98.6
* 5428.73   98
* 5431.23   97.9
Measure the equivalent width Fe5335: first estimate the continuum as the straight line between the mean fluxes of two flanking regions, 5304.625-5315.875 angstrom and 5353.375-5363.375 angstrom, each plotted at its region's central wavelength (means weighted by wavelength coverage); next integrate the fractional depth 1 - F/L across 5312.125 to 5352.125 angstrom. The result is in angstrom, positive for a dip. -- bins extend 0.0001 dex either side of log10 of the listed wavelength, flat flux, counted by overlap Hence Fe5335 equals 1.3 angstrom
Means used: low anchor 103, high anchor 102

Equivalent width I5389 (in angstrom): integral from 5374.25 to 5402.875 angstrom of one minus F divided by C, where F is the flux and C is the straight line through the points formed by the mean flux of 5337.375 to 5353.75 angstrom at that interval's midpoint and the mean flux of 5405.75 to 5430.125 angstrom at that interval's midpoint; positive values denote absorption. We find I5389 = -0.1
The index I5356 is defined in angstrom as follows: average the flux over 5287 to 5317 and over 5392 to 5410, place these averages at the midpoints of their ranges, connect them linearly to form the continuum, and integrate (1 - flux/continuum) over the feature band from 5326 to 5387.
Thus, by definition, -0.4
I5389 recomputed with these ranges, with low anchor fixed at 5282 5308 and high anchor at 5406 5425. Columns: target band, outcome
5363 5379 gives -0.1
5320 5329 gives 0.3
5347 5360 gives -0.2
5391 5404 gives 0.2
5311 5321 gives -0.1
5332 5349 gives 0.2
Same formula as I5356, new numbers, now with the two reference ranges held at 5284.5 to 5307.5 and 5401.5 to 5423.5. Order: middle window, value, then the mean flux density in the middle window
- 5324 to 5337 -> 0.39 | 97.2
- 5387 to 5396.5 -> -0.01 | 98.1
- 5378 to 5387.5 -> -0.17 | 100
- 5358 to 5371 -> -0.14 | 100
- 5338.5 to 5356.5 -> 0.00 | 99.6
